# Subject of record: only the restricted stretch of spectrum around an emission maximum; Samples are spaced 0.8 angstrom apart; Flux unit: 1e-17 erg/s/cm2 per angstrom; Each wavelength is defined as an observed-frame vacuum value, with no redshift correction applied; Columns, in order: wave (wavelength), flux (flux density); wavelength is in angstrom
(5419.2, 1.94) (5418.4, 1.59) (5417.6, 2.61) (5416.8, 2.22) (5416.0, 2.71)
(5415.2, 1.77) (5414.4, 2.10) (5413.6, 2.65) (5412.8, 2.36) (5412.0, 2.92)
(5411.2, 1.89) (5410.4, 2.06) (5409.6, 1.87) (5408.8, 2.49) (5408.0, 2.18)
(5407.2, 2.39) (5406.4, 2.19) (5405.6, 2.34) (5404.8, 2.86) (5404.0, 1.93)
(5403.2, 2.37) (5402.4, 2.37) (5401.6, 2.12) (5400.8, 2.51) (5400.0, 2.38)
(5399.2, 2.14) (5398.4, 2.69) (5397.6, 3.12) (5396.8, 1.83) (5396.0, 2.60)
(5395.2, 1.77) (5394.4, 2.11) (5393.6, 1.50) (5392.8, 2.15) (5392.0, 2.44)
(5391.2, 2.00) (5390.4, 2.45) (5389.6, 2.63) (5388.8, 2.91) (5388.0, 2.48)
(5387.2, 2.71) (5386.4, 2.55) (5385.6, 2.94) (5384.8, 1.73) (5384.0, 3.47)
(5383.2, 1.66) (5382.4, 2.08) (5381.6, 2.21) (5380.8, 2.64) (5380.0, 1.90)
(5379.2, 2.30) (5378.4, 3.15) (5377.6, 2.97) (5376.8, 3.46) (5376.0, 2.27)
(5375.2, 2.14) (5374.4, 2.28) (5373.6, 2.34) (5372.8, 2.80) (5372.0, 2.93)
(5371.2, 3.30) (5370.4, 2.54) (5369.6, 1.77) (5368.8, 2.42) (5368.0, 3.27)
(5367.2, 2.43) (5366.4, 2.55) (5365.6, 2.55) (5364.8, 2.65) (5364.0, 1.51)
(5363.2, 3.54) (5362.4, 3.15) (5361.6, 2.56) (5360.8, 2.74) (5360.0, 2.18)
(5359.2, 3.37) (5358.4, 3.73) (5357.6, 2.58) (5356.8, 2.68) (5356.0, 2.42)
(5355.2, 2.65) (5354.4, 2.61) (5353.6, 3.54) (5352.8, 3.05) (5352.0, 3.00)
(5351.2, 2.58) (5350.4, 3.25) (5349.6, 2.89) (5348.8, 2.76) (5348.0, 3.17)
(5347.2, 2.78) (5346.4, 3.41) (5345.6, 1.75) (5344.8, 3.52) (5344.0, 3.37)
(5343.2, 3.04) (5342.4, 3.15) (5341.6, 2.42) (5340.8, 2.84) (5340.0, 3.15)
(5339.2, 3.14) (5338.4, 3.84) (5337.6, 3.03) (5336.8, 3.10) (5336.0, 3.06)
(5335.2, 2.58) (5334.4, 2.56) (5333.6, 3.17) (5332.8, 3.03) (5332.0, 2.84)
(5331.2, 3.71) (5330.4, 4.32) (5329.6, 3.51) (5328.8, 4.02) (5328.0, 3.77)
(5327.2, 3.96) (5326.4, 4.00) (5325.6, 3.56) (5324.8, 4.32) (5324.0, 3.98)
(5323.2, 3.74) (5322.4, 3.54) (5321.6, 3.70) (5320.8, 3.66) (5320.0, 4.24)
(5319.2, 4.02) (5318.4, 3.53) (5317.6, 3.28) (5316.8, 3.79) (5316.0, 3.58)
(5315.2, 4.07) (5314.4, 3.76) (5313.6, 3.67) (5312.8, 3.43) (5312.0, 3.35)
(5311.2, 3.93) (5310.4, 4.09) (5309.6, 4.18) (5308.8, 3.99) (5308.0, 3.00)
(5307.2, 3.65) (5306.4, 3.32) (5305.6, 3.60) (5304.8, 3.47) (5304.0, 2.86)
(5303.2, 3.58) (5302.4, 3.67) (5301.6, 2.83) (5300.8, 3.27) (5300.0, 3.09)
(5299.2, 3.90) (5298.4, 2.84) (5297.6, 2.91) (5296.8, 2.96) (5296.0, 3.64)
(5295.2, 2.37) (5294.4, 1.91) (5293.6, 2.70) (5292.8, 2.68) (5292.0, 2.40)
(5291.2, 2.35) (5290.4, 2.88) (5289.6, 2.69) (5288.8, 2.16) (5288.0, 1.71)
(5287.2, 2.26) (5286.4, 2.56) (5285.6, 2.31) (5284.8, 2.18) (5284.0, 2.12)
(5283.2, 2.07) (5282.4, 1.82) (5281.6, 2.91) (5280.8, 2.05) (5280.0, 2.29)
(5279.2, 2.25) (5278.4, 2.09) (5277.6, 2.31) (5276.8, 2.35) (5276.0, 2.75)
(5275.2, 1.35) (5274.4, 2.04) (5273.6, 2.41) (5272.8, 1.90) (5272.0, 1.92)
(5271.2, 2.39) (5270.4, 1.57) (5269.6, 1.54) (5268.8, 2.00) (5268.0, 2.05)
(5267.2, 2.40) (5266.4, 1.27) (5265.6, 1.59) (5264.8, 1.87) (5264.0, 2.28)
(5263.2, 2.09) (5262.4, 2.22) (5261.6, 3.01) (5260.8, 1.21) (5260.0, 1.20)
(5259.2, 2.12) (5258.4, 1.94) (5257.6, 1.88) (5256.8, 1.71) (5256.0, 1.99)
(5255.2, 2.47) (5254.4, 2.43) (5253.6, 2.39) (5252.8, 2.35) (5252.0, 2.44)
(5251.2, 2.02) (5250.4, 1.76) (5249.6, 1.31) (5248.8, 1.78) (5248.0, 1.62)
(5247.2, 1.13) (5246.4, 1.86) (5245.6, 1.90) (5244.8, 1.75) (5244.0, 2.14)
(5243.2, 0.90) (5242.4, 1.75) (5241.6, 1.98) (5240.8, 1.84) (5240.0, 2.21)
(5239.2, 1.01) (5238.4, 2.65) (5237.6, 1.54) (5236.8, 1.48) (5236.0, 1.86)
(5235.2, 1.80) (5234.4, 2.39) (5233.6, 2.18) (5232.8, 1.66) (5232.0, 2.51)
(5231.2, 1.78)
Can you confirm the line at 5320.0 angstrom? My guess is Mg II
